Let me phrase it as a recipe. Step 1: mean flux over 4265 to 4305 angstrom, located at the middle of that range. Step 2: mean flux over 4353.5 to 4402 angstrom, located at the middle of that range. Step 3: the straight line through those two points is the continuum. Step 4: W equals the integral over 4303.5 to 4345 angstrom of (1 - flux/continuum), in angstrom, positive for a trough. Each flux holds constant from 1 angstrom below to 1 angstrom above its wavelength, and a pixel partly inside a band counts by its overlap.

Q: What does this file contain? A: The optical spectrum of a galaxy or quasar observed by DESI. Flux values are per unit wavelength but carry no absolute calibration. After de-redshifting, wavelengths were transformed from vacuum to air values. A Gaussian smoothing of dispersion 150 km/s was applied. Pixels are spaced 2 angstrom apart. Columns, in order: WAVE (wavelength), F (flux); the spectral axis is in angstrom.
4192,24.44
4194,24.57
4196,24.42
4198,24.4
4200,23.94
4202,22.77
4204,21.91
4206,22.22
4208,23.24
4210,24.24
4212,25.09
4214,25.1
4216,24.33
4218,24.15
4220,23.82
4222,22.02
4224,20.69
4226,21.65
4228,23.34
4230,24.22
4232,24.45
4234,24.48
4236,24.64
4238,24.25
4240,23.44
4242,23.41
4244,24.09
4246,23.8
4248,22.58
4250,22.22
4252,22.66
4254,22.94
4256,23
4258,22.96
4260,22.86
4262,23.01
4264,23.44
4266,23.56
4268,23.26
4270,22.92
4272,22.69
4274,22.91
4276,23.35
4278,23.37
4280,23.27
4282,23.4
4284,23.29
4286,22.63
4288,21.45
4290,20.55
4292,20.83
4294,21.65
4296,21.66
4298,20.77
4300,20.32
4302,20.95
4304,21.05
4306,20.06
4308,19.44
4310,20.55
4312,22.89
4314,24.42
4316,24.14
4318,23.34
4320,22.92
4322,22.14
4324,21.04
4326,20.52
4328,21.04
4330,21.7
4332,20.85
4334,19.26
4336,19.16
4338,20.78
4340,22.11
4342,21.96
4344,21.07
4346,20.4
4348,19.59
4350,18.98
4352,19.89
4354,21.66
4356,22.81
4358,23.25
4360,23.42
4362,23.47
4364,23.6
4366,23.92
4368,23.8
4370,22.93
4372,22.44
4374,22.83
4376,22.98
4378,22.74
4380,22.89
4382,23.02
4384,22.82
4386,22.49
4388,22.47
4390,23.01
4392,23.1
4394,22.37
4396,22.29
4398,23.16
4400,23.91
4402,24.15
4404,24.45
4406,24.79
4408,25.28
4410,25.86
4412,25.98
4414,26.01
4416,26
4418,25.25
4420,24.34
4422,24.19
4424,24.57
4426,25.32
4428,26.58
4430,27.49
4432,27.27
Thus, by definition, 2.0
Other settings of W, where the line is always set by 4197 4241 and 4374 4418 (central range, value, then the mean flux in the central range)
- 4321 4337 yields 2.03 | 20.7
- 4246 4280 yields 0.88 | 23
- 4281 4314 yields 3.12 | 21.4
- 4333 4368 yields 3.23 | 21.6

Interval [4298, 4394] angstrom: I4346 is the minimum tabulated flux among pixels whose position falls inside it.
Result 18.98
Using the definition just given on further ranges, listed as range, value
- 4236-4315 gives 19.44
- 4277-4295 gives 20.55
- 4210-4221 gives 23.82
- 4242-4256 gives 22.22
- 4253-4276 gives 22.69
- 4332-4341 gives 19.16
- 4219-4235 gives 20.69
